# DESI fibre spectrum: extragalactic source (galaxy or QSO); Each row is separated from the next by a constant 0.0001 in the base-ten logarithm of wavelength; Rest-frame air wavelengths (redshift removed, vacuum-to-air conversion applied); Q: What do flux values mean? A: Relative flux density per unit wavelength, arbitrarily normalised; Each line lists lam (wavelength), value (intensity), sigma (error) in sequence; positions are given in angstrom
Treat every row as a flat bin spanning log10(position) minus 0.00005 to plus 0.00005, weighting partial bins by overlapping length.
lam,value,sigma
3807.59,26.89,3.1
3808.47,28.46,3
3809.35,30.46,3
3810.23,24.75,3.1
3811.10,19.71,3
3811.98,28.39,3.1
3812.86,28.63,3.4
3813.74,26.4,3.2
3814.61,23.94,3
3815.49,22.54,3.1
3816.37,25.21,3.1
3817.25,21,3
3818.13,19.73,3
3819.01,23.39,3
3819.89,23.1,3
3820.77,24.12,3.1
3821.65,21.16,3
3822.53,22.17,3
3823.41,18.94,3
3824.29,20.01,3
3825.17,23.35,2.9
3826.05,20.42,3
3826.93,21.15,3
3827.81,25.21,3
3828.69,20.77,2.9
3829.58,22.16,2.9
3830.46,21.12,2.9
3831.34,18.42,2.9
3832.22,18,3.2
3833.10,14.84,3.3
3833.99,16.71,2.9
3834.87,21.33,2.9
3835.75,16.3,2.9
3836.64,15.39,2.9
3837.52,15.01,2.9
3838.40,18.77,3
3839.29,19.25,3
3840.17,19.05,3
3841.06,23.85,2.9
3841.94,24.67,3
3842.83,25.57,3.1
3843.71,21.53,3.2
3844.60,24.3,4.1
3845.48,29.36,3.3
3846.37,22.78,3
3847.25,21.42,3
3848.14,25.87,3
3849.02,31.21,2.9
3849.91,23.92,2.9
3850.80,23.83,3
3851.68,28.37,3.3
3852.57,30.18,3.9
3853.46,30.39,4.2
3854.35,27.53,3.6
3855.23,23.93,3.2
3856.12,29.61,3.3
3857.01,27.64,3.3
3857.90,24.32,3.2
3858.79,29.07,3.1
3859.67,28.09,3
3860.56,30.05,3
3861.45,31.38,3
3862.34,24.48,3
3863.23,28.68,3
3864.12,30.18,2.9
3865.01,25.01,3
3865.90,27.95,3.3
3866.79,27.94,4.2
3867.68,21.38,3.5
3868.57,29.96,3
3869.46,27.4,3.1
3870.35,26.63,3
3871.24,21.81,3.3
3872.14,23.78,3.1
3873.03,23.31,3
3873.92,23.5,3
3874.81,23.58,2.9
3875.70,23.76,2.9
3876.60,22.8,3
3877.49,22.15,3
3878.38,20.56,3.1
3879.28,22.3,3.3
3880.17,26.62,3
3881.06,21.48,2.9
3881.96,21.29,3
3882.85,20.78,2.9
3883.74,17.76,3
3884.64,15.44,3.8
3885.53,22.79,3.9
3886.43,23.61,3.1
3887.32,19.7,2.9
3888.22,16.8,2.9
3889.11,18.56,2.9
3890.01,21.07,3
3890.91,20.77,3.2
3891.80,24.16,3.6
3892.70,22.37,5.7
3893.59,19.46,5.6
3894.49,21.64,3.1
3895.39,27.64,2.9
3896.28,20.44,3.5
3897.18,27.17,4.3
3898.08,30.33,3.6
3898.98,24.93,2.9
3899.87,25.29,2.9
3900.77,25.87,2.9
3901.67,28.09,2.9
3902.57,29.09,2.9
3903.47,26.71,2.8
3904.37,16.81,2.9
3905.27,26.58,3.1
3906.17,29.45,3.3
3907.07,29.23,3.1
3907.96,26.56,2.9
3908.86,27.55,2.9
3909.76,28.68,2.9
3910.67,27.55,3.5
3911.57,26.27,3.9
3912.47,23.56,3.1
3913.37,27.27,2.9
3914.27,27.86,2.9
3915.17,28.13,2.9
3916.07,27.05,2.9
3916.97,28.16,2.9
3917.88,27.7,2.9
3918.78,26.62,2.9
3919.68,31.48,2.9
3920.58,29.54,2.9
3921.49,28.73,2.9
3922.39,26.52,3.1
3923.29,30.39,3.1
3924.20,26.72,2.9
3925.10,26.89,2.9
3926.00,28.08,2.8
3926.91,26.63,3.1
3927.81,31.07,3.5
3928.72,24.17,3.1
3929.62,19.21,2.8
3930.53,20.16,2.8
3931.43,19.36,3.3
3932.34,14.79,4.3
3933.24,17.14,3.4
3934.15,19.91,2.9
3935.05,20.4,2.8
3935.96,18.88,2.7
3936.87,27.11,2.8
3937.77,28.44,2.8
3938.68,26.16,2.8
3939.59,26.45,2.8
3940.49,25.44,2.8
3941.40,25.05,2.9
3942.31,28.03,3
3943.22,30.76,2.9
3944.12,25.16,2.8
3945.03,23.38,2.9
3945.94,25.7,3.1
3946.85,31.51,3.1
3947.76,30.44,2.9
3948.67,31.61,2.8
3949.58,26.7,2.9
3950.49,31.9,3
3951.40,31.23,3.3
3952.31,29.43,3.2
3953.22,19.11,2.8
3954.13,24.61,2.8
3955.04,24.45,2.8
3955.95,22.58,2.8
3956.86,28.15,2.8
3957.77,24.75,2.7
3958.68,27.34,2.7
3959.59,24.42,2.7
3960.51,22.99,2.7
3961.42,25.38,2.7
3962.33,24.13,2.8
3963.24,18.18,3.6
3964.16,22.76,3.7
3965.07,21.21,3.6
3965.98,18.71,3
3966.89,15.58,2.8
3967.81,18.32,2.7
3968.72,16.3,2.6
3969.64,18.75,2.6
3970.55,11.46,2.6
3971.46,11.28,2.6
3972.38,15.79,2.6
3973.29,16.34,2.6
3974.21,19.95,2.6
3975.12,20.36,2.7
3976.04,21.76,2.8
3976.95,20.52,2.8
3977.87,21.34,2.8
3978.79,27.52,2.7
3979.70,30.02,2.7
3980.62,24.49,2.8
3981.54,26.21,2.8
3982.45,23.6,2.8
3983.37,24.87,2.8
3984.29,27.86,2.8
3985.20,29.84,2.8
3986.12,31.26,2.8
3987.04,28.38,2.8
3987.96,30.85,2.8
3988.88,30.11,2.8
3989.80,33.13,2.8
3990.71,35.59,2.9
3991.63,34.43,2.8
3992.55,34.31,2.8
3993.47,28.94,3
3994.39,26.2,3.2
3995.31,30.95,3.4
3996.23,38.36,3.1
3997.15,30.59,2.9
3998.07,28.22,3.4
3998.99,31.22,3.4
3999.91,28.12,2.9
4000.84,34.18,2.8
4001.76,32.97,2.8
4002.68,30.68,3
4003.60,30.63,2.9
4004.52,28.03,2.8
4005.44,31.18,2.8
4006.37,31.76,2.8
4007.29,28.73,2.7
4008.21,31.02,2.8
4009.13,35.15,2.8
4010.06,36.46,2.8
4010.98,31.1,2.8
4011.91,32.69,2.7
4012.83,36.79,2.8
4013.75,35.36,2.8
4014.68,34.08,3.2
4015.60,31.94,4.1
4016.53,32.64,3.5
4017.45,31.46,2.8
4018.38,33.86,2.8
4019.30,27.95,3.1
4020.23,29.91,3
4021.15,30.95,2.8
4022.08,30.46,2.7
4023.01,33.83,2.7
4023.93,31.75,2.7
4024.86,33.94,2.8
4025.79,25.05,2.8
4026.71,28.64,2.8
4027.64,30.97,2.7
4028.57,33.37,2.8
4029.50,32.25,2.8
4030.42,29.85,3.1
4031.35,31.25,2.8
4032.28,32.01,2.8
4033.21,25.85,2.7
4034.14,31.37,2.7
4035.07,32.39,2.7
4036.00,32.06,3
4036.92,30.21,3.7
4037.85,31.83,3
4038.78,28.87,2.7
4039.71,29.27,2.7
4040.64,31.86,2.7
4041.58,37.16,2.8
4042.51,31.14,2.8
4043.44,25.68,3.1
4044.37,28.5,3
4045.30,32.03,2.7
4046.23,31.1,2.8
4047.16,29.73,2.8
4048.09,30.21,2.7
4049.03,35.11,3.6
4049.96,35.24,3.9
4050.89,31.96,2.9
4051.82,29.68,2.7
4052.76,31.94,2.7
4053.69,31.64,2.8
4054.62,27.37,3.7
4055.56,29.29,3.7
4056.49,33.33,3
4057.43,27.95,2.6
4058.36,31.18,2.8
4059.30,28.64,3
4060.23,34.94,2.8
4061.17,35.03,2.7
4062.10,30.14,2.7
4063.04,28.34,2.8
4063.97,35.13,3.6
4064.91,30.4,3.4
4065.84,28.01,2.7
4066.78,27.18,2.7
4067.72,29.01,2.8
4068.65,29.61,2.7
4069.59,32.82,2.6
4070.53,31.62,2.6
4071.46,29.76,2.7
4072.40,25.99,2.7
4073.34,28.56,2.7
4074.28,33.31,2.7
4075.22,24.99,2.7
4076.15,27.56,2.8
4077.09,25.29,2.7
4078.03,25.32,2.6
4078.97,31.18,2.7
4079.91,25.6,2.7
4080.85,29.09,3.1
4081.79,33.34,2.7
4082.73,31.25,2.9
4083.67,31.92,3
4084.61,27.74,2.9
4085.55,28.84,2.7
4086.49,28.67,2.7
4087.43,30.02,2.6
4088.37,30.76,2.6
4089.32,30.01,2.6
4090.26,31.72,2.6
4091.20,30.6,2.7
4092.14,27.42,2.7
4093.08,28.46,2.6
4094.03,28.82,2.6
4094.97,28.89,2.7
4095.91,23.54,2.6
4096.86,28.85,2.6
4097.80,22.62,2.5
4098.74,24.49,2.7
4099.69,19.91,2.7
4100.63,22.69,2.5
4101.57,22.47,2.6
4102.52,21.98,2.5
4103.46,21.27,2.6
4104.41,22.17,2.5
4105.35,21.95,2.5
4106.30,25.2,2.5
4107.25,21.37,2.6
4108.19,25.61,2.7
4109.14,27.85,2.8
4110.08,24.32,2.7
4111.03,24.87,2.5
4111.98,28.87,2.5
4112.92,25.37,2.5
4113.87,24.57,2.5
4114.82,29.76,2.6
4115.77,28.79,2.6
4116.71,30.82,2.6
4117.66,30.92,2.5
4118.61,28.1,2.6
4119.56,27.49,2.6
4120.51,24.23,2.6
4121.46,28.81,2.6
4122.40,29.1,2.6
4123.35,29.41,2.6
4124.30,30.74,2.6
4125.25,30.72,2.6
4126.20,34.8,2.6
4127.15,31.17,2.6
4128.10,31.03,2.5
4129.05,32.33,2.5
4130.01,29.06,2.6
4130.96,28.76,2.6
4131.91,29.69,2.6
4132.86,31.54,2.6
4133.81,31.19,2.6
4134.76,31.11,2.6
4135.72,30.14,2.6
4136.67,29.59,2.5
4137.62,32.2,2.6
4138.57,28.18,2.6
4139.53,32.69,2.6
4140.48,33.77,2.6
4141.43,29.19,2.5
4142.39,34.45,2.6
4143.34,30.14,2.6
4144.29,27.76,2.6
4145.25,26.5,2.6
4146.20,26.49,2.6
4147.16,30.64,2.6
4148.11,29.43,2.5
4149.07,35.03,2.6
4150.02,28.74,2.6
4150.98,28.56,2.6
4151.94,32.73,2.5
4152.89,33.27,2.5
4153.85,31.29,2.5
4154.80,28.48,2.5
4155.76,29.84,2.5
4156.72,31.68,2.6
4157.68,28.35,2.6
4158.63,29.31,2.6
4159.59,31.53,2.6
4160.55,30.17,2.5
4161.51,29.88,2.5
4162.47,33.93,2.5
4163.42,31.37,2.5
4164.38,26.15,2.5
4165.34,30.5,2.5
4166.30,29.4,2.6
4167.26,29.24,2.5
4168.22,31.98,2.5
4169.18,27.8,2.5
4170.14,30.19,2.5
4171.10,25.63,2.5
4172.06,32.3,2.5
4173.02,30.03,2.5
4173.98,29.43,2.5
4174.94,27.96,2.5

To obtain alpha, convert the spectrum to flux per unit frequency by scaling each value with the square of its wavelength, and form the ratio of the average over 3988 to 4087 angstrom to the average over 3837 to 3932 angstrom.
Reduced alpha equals 1.3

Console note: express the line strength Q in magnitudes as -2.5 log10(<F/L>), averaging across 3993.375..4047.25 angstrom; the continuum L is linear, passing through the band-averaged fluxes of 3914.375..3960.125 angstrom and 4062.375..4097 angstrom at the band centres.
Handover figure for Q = -0.13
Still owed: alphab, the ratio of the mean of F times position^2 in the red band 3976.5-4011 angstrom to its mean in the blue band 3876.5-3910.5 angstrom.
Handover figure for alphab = 1.3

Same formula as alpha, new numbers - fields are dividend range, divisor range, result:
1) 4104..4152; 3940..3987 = 1.31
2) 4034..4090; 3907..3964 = 1.25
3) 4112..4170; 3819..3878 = 1.46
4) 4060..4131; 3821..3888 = 1.36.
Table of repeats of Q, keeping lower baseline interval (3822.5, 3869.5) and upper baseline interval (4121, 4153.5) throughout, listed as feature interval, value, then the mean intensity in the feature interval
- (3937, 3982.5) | 0.12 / 23.7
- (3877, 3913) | 0.06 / 23.7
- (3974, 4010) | -0.08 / 29.2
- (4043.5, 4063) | -0.09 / 31.1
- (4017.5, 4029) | -0.11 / 30.9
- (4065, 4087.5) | 0.00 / 29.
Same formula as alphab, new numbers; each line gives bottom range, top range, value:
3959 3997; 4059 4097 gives 1.26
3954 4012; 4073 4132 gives 1.11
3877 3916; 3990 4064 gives 1.40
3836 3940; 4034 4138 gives 1.30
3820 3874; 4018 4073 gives 1.43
